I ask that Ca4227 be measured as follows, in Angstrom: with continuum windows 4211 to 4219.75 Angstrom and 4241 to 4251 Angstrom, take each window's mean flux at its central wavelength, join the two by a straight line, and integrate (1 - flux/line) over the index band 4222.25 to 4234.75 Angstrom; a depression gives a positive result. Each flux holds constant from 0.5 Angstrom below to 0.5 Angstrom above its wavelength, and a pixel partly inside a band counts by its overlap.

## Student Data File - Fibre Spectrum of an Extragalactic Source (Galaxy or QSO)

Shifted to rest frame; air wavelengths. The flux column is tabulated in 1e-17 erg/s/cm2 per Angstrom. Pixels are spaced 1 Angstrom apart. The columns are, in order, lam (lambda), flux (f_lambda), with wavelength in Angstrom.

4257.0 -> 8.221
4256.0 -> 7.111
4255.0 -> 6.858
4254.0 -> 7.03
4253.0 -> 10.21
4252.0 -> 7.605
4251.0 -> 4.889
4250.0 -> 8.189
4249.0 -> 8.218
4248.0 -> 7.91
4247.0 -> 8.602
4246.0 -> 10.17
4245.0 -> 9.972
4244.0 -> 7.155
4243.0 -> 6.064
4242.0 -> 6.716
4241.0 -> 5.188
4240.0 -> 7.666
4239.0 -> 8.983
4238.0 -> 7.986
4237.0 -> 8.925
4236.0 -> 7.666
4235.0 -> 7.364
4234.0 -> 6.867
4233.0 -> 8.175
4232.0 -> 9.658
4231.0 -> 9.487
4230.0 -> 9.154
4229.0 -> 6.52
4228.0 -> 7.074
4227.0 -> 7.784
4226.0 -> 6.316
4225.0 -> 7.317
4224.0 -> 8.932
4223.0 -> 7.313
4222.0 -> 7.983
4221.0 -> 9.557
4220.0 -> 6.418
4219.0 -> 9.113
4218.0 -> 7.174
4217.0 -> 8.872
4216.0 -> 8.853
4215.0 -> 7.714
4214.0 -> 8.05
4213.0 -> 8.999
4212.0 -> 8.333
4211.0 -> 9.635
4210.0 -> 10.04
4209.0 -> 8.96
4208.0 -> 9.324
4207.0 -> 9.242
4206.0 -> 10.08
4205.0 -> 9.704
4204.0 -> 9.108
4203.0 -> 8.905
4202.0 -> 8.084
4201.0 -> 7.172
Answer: 0.41 Angstrom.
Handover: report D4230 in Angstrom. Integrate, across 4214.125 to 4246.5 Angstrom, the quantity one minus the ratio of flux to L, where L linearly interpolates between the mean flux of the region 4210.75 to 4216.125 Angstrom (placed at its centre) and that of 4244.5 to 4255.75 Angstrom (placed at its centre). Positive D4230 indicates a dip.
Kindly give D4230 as 1.56 Angstrom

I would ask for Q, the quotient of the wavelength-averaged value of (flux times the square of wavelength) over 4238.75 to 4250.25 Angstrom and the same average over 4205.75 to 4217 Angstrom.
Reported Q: 0.89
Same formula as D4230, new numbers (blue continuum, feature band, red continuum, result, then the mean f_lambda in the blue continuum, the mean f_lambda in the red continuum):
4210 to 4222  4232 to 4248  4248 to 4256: -0.1 Angstrom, 8.48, 7.56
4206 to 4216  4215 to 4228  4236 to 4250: 1.1 Angstrom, 8.98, 7.96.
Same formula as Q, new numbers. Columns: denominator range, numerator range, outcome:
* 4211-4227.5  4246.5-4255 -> 0.98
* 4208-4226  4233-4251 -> 0.94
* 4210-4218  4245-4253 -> 0.97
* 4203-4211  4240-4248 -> 0.83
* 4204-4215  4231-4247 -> 0.88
